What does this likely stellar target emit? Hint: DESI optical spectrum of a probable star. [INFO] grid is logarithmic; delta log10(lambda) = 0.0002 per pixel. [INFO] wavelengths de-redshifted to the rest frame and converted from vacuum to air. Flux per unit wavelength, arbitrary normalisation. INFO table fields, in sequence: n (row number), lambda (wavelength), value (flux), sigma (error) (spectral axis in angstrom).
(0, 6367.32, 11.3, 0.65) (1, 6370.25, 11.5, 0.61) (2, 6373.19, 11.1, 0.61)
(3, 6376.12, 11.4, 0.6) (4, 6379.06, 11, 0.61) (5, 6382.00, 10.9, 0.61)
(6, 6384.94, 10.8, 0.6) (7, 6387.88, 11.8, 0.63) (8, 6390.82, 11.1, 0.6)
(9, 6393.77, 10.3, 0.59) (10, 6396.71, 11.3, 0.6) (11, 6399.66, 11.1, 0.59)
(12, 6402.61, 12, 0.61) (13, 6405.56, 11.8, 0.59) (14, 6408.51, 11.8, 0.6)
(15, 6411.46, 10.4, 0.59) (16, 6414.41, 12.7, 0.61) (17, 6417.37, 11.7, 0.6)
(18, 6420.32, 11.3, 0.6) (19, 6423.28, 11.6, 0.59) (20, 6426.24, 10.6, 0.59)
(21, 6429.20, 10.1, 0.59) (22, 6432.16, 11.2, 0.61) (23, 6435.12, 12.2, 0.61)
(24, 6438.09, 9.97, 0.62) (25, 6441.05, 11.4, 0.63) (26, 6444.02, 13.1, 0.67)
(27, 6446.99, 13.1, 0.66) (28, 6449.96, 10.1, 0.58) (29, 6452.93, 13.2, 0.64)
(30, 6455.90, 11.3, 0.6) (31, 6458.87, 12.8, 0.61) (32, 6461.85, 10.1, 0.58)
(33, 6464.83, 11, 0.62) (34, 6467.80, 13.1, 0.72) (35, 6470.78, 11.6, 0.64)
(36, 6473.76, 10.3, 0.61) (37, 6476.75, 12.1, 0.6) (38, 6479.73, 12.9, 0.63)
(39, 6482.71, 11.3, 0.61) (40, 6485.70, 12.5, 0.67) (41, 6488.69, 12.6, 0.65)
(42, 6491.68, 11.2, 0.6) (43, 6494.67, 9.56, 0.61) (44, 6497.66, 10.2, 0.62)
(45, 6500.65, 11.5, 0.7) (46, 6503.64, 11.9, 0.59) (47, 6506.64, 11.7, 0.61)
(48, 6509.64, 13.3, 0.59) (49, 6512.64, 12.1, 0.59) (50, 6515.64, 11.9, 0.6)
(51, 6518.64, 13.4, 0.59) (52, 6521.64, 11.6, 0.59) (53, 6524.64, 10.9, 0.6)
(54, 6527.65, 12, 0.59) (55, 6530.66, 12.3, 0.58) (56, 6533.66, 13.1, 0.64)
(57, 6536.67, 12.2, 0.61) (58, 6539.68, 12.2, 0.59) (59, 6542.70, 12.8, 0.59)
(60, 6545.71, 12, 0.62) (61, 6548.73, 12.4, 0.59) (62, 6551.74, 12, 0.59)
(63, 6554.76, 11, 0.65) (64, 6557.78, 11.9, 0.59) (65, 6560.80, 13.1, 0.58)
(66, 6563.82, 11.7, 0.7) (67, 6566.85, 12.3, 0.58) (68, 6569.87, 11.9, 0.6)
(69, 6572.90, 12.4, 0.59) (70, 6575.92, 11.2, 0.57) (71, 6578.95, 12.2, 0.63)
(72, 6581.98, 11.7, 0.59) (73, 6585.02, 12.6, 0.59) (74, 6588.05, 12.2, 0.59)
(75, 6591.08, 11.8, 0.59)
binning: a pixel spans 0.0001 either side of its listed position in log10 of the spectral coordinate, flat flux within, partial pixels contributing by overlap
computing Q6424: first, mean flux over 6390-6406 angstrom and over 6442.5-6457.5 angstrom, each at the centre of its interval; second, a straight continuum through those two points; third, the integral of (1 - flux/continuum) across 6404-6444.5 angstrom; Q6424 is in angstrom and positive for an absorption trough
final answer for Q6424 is 1.1 angstrom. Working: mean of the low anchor 11.2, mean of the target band 11.4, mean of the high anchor 12.2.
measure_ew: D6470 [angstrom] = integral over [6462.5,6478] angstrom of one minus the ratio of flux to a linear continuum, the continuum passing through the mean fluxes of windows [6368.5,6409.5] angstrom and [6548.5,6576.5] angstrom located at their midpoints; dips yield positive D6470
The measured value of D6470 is 0.11 angstrom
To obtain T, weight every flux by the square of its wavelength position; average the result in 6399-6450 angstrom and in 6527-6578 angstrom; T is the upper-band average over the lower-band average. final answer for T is 1.10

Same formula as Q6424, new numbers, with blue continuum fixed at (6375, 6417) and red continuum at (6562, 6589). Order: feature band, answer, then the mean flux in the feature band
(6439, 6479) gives -0.7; 11.8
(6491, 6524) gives 0.3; 11.7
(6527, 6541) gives -0.6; 12.4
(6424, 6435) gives 0.5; 10.9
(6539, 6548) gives -0.3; 12.3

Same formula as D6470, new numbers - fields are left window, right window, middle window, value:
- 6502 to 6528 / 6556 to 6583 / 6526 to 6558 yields -0.30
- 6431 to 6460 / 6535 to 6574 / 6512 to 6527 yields 0.09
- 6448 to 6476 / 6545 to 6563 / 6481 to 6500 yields 0.72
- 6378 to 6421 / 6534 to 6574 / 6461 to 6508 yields 1.21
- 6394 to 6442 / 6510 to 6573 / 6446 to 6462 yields -0.44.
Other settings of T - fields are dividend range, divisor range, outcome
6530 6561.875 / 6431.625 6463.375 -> 1.08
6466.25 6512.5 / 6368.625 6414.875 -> 1.07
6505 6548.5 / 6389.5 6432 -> 1.13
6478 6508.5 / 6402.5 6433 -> 1.04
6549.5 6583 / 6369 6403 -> 1.13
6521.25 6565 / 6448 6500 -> 1.07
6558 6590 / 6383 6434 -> 1.13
